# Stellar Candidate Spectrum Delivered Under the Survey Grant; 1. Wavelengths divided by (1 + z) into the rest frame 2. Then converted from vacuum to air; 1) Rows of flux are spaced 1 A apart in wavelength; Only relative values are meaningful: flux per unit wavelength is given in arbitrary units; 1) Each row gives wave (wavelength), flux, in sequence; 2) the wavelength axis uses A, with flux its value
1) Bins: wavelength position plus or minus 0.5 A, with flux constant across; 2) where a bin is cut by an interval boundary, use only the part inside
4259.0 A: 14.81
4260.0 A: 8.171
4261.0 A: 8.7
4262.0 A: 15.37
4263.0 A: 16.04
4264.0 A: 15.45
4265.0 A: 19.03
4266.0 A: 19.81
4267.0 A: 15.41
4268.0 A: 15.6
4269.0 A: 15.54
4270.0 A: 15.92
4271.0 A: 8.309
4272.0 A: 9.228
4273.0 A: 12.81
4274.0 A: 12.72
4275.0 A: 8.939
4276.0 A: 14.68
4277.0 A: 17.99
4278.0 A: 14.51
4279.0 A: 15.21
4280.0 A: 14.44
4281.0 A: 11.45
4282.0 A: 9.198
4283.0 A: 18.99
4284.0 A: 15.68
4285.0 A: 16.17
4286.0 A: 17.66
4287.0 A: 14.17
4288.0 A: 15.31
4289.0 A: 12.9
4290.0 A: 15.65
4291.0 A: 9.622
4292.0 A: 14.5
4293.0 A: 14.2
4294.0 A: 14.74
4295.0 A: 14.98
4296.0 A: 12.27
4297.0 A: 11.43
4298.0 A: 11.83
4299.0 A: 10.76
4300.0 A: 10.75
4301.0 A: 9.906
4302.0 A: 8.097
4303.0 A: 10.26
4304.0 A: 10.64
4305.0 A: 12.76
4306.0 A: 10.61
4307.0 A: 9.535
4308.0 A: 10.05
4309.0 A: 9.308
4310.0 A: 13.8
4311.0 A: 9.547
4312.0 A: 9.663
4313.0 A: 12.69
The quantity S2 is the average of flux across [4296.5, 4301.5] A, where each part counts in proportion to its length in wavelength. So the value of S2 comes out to 10.9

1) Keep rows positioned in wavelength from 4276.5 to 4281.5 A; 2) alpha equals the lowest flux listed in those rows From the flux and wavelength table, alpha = 11.45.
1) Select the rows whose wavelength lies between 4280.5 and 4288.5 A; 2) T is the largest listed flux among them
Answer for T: 18.99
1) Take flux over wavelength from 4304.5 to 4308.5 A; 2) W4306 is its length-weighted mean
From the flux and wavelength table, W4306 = 10.7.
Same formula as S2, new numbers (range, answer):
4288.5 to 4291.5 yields 12.7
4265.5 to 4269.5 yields 16.6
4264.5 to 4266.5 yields 19.4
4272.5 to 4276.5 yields 12.3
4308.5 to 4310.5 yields 11.6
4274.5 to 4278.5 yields 14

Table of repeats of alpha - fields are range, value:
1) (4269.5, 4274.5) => 8.309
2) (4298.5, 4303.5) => 8.097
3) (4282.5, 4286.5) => 15.68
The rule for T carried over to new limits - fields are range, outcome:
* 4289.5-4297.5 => 15.65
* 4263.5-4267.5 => 19.81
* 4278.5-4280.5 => 15.21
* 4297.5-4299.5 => 11.83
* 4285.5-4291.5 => 17.66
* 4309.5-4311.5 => 13.8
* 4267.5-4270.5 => 15.92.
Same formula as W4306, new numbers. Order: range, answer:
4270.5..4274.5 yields 10.8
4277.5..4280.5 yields 14.7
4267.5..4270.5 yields 15.7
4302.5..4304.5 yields 10.4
